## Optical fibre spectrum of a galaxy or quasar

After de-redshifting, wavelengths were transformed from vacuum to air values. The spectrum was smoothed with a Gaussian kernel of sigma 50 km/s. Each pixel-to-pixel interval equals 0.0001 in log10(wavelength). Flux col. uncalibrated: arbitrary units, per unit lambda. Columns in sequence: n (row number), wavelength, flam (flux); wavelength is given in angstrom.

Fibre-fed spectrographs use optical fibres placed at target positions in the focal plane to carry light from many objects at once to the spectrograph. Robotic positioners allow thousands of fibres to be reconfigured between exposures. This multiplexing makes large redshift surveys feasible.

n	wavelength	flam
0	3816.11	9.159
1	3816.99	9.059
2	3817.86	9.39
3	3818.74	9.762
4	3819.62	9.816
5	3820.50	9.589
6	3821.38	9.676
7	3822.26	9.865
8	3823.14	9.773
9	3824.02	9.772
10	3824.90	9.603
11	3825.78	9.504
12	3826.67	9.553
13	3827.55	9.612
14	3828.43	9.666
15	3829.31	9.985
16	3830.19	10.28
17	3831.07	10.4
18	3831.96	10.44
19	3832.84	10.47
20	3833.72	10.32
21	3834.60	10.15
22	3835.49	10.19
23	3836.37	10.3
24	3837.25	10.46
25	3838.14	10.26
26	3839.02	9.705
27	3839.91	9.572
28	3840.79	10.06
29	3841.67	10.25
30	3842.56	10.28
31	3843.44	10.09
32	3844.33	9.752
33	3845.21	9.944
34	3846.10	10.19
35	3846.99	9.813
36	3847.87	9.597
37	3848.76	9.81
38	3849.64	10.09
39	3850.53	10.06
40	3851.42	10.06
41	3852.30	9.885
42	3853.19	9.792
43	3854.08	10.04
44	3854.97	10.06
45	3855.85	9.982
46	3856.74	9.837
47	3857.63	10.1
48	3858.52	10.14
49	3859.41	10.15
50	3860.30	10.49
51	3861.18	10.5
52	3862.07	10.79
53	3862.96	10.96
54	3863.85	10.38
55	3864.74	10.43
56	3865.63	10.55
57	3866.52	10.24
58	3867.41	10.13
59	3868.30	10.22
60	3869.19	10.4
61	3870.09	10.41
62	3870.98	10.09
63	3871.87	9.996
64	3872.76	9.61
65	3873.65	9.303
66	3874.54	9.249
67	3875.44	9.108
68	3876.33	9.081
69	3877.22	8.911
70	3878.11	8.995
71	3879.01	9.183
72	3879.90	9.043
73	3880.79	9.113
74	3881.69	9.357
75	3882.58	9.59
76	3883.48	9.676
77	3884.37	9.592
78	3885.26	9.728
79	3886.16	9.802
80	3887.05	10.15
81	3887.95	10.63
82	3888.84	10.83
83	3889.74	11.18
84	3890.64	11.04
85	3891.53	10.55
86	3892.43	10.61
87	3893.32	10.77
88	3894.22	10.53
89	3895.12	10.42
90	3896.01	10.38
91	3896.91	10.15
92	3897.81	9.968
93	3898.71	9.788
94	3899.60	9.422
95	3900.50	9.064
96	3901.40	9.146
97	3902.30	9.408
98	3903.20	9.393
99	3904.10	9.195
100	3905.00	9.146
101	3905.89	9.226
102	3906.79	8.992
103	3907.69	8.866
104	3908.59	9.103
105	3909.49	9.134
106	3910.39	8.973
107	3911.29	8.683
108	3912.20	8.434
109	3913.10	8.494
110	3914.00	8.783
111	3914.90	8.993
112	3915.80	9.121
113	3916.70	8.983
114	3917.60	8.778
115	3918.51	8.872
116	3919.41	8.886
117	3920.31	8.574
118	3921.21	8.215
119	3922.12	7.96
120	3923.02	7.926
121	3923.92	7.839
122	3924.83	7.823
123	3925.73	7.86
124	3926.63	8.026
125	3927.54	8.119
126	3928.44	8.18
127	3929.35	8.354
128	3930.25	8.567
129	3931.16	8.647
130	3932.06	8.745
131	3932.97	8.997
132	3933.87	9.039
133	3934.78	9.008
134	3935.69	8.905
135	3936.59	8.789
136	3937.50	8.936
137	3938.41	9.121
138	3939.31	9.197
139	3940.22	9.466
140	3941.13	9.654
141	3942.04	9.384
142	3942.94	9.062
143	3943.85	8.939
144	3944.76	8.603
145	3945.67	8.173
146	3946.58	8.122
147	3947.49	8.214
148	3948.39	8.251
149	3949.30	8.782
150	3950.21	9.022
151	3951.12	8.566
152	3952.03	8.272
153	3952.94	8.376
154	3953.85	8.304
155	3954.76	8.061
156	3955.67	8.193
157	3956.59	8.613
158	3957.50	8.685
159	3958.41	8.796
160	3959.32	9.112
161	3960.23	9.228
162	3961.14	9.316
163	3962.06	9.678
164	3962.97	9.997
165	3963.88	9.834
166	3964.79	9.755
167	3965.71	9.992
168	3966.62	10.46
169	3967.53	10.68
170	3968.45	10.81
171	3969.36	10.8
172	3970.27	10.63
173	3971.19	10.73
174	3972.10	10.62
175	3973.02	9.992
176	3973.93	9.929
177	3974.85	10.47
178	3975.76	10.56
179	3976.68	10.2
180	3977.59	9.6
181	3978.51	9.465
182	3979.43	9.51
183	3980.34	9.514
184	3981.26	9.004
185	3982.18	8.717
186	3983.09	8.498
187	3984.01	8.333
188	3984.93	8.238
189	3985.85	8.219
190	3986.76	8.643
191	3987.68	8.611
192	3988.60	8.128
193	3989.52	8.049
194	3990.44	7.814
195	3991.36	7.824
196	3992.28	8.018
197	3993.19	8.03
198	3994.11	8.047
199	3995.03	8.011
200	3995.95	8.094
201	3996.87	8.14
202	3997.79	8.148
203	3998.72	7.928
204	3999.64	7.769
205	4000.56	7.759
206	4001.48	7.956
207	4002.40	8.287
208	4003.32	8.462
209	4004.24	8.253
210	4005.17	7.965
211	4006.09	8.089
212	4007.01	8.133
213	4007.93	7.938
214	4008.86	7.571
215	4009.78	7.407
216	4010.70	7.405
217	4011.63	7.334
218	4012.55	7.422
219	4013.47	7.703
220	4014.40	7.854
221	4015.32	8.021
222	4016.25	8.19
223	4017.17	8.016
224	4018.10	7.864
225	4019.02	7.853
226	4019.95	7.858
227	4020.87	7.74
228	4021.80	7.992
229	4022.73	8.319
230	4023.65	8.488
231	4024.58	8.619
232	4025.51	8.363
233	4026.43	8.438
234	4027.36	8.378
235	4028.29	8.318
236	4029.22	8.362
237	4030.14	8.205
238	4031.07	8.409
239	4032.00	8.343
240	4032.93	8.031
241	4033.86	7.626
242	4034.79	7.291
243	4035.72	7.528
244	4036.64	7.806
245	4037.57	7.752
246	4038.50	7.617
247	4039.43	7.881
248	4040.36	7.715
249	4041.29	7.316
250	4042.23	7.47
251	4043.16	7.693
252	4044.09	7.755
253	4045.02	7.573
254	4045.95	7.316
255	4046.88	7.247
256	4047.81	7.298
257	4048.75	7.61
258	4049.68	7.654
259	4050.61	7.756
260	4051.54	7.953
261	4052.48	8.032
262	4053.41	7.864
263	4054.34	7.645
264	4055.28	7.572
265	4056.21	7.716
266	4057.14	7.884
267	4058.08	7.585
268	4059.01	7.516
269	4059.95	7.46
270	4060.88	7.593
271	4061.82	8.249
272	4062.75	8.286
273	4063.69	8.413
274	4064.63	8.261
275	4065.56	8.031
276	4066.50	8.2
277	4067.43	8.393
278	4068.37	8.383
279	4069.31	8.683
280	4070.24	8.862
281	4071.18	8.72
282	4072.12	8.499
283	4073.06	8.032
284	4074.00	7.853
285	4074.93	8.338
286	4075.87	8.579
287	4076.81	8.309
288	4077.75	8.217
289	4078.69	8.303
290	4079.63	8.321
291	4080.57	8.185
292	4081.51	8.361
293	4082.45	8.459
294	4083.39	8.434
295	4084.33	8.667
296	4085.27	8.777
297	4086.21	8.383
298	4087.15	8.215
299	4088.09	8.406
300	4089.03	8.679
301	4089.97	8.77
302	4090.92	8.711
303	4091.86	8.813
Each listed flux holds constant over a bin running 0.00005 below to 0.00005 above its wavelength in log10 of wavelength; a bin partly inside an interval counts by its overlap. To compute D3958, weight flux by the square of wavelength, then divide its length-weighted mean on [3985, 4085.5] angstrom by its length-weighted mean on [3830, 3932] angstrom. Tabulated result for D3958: 0.9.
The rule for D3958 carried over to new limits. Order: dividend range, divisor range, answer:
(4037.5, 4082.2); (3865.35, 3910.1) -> 0.89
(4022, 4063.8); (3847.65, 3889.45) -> 0.87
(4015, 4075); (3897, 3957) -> 0.96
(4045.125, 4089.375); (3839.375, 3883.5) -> 0.91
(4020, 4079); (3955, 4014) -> 0.94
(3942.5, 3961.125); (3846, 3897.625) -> 0.89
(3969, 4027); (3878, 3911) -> 0.92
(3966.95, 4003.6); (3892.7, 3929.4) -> 1.04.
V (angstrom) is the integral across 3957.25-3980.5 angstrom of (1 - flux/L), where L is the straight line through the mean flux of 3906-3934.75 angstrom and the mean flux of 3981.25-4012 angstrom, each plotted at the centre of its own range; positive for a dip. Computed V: -4.8 angstrom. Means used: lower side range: 8.59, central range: 9.96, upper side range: 8.07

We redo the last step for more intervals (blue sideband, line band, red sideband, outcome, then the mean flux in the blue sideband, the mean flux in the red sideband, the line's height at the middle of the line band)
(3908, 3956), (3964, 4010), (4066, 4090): -1.79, 8.63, 8.42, 8.55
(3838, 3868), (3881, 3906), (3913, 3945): -1.59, 10.1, 8.69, 9.36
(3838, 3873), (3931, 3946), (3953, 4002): 0.62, 10.1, 9.04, 9.38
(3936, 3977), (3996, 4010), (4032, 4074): 1.02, 9.34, 7.86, 8.63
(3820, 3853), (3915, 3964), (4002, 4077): 1.32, 9.97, 7.95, 8.95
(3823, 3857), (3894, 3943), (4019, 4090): 1.78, 9.99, 8.06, 9.28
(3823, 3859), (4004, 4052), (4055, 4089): 4.00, 10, 8.24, 8.57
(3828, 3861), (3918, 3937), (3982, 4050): 1.26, 10.1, 7.95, 9.05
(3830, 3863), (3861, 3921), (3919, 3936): -3.06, 10.1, 8.4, 9.18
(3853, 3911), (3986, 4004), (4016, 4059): 0.67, 9.86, 7.86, 8.41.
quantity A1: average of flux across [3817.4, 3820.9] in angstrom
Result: 9.65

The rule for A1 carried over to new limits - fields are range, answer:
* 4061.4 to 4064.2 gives 8.31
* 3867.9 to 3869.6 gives 10.3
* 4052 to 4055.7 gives 7.77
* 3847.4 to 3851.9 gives 9.94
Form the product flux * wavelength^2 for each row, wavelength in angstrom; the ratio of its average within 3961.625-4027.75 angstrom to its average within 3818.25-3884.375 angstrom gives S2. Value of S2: 0.94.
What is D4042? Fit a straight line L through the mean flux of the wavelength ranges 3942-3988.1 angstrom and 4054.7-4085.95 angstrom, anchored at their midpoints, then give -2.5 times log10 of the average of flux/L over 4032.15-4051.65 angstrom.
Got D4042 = 0.12 mag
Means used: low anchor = 9.25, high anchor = 8.21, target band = 7.62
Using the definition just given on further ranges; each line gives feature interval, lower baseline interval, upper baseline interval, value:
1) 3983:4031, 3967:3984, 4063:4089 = 0.17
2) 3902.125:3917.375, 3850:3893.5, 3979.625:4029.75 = 0.06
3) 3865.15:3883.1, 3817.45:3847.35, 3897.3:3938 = -0.03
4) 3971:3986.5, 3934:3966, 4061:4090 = -0.08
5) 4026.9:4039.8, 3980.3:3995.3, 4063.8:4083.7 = 0.05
